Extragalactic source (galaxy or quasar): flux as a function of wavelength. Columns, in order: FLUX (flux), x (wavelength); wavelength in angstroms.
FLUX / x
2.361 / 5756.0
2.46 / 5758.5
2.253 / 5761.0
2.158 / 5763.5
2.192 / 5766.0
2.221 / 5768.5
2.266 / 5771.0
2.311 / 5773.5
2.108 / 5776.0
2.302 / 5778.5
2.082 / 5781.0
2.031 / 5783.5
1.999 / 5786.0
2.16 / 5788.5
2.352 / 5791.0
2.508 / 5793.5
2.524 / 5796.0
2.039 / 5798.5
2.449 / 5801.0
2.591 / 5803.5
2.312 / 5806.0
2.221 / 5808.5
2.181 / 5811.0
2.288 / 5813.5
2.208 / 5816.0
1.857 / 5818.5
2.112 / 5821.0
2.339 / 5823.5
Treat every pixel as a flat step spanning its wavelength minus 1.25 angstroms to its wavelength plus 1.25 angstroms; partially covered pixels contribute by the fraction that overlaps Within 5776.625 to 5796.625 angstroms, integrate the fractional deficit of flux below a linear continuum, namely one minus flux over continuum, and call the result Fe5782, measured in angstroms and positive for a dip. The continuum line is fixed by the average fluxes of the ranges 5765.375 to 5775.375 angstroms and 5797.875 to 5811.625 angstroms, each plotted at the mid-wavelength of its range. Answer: 0.4 angstroms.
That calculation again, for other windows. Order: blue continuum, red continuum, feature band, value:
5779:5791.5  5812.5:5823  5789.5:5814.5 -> -2.6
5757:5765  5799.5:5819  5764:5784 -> 0.8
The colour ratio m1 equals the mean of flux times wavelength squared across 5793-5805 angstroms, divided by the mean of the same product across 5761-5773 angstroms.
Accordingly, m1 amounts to 1.10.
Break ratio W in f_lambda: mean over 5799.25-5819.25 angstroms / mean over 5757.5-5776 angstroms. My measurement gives 1.01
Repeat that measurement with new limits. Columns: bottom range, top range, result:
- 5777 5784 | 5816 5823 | 0.96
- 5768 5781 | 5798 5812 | 1.04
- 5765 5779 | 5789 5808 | 1.07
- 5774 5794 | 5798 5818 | 1.04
